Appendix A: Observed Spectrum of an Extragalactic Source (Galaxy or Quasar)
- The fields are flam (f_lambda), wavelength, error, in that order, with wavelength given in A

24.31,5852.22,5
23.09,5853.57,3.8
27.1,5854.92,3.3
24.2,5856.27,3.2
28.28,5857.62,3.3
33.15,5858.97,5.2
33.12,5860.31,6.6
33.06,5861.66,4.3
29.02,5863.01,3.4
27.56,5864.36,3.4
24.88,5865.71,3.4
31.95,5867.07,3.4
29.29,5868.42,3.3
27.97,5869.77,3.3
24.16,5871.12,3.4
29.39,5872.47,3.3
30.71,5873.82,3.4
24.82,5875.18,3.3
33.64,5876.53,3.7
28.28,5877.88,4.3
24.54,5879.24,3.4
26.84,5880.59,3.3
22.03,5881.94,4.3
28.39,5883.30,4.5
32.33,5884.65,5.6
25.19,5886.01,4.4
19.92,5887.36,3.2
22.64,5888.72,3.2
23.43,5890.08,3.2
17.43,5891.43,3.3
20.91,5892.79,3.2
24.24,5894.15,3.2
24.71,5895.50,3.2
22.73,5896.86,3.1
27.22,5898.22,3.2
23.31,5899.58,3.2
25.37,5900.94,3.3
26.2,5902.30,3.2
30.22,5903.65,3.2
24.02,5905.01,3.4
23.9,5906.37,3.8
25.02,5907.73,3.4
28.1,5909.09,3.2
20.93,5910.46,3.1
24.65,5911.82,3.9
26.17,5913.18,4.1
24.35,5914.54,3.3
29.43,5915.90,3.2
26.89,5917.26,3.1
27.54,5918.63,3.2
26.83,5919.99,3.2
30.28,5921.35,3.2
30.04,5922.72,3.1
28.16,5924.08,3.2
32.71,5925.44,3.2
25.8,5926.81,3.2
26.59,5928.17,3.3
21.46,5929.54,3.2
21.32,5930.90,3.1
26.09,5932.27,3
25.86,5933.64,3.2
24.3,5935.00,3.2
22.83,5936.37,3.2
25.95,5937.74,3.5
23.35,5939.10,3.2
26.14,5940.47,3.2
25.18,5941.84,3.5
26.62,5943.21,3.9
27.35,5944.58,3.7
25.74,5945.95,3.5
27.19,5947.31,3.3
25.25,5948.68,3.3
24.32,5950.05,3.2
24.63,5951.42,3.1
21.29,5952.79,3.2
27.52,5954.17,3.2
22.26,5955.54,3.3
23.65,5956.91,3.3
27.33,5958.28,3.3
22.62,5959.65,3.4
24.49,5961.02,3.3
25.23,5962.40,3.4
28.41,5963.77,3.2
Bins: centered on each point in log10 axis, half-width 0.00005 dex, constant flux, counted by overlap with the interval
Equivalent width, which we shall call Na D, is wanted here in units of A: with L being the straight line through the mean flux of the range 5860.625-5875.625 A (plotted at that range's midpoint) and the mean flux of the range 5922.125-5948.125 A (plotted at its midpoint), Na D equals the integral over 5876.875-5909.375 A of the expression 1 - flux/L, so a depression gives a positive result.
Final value 3.1 A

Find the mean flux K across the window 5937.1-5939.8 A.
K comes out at 24.7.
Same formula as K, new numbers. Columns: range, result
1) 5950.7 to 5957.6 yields 23.9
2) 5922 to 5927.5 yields 29.2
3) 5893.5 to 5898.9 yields 24.7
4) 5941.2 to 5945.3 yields 26.4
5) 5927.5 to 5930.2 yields 24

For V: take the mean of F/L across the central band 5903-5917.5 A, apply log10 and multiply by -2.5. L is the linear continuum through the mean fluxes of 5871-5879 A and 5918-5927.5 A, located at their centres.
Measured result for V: 0.12 mag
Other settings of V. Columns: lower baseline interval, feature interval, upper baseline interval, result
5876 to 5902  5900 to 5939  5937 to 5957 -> -0.045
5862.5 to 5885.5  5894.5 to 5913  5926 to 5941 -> 0.048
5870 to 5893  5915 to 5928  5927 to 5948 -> -0.130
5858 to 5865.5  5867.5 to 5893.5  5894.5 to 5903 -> 0.077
